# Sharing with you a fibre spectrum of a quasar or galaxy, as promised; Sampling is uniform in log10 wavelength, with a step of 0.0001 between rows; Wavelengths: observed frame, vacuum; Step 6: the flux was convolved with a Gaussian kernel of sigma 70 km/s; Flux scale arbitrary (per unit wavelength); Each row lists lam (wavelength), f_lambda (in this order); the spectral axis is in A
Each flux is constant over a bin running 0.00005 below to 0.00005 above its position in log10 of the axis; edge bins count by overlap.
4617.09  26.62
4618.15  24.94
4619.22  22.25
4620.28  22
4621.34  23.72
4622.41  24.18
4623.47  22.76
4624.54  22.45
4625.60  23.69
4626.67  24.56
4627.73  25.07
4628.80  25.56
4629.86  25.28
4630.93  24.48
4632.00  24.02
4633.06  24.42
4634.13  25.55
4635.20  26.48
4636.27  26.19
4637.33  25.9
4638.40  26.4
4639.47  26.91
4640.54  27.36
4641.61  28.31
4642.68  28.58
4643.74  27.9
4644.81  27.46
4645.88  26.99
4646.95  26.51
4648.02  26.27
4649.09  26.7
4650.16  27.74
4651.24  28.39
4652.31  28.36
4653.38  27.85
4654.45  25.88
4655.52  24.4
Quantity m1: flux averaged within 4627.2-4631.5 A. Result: 25.1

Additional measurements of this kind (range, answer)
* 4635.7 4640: 26.4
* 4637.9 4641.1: 26.9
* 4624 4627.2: 23.5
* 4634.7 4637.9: 26.2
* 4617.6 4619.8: 23.6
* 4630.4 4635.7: 25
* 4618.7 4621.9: 22.7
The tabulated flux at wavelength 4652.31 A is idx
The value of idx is 28.36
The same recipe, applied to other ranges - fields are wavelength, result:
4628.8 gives 25.56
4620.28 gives 22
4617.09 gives 26.62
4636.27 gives 26.19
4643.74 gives 27.9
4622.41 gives 24.18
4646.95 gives 26.51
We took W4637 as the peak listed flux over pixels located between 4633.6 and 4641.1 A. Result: 27.36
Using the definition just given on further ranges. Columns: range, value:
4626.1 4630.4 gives 25.56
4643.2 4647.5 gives 27.9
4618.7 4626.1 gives 24.18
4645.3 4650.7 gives 27.74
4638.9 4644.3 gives 28.58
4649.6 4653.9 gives 28.39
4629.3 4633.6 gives 25.28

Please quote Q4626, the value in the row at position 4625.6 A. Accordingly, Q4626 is 23.69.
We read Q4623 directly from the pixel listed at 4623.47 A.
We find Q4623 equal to 22.76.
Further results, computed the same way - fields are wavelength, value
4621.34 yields 23.72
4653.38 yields 27.85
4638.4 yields 26.4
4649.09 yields 26.7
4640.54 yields 27.36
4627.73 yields 25.07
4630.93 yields 24.48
